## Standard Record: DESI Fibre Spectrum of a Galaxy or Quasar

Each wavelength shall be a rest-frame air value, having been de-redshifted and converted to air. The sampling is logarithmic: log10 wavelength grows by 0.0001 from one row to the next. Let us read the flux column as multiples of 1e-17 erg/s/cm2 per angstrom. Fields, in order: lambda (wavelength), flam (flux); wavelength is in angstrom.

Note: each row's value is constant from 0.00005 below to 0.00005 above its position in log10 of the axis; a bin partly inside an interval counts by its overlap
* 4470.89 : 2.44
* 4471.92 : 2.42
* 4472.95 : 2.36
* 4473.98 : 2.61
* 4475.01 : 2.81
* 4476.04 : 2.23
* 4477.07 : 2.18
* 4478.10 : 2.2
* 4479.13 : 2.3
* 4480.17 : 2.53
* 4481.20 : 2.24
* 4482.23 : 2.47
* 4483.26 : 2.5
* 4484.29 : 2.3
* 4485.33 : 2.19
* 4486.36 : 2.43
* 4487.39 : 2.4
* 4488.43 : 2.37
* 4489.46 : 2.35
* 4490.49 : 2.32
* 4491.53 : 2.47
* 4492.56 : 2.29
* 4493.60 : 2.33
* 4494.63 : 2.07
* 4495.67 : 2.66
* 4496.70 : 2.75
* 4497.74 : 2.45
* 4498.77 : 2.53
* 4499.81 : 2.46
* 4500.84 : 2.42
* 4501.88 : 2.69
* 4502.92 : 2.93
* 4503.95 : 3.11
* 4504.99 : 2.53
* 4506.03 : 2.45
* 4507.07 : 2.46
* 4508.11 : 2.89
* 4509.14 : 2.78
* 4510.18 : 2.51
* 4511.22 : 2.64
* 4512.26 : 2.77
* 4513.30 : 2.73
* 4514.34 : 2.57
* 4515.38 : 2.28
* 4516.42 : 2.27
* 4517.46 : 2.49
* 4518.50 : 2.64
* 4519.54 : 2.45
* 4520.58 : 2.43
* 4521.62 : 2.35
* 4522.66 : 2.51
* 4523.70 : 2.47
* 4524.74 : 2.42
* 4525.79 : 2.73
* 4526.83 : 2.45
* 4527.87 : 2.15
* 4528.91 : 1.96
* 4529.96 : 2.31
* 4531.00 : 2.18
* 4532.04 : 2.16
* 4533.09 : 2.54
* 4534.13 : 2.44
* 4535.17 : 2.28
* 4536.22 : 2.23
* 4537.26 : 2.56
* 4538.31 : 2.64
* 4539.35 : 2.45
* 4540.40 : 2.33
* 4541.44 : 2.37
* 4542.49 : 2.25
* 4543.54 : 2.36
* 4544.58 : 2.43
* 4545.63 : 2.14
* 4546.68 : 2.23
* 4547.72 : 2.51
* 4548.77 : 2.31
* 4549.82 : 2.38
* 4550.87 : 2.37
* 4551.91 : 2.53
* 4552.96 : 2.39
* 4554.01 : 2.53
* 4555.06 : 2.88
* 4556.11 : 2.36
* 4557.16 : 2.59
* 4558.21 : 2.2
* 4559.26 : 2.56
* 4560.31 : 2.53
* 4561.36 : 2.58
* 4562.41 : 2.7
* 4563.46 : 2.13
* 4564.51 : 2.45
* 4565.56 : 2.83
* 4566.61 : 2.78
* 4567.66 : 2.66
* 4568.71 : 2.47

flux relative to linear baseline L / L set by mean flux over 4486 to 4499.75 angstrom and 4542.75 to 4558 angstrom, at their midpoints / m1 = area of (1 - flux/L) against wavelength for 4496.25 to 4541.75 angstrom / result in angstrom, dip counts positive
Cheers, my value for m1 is -1.4 angstrom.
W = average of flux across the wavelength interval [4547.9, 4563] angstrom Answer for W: 2.49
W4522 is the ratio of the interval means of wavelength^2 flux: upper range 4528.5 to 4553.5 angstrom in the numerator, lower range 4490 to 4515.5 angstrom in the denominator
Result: 0.9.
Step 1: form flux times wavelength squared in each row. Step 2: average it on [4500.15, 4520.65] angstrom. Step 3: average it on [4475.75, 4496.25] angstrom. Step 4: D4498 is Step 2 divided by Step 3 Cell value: 1.1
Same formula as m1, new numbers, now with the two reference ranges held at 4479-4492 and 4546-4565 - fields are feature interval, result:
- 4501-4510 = -1.2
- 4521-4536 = 0.4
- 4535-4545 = 0.2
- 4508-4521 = -0.8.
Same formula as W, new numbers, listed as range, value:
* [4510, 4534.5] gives 2.43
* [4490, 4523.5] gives 2.54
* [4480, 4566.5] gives 2.46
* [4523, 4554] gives 2.37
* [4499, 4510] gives 2.66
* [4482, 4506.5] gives 2.48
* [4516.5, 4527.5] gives 2.48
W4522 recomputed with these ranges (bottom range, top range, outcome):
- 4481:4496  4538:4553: 1.03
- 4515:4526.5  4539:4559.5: 0.99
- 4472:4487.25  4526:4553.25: 1.01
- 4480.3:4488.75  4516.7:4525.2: 1.06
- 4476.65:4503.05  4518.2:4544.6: 1.01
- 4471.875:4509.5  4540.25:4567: 1.02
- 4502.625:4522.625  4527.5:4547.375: 0.91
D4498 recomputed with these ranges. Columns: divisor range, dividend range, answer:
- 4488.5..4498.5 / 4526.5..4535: 0.96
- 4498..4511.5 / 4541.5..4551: 0.90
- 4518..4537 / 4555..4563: 1.08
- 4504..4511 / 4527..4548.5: 0.89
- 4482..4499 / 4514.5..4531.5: 1.01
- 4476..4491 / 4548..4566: 1.10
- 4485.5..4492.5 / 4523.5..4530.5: 1.01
